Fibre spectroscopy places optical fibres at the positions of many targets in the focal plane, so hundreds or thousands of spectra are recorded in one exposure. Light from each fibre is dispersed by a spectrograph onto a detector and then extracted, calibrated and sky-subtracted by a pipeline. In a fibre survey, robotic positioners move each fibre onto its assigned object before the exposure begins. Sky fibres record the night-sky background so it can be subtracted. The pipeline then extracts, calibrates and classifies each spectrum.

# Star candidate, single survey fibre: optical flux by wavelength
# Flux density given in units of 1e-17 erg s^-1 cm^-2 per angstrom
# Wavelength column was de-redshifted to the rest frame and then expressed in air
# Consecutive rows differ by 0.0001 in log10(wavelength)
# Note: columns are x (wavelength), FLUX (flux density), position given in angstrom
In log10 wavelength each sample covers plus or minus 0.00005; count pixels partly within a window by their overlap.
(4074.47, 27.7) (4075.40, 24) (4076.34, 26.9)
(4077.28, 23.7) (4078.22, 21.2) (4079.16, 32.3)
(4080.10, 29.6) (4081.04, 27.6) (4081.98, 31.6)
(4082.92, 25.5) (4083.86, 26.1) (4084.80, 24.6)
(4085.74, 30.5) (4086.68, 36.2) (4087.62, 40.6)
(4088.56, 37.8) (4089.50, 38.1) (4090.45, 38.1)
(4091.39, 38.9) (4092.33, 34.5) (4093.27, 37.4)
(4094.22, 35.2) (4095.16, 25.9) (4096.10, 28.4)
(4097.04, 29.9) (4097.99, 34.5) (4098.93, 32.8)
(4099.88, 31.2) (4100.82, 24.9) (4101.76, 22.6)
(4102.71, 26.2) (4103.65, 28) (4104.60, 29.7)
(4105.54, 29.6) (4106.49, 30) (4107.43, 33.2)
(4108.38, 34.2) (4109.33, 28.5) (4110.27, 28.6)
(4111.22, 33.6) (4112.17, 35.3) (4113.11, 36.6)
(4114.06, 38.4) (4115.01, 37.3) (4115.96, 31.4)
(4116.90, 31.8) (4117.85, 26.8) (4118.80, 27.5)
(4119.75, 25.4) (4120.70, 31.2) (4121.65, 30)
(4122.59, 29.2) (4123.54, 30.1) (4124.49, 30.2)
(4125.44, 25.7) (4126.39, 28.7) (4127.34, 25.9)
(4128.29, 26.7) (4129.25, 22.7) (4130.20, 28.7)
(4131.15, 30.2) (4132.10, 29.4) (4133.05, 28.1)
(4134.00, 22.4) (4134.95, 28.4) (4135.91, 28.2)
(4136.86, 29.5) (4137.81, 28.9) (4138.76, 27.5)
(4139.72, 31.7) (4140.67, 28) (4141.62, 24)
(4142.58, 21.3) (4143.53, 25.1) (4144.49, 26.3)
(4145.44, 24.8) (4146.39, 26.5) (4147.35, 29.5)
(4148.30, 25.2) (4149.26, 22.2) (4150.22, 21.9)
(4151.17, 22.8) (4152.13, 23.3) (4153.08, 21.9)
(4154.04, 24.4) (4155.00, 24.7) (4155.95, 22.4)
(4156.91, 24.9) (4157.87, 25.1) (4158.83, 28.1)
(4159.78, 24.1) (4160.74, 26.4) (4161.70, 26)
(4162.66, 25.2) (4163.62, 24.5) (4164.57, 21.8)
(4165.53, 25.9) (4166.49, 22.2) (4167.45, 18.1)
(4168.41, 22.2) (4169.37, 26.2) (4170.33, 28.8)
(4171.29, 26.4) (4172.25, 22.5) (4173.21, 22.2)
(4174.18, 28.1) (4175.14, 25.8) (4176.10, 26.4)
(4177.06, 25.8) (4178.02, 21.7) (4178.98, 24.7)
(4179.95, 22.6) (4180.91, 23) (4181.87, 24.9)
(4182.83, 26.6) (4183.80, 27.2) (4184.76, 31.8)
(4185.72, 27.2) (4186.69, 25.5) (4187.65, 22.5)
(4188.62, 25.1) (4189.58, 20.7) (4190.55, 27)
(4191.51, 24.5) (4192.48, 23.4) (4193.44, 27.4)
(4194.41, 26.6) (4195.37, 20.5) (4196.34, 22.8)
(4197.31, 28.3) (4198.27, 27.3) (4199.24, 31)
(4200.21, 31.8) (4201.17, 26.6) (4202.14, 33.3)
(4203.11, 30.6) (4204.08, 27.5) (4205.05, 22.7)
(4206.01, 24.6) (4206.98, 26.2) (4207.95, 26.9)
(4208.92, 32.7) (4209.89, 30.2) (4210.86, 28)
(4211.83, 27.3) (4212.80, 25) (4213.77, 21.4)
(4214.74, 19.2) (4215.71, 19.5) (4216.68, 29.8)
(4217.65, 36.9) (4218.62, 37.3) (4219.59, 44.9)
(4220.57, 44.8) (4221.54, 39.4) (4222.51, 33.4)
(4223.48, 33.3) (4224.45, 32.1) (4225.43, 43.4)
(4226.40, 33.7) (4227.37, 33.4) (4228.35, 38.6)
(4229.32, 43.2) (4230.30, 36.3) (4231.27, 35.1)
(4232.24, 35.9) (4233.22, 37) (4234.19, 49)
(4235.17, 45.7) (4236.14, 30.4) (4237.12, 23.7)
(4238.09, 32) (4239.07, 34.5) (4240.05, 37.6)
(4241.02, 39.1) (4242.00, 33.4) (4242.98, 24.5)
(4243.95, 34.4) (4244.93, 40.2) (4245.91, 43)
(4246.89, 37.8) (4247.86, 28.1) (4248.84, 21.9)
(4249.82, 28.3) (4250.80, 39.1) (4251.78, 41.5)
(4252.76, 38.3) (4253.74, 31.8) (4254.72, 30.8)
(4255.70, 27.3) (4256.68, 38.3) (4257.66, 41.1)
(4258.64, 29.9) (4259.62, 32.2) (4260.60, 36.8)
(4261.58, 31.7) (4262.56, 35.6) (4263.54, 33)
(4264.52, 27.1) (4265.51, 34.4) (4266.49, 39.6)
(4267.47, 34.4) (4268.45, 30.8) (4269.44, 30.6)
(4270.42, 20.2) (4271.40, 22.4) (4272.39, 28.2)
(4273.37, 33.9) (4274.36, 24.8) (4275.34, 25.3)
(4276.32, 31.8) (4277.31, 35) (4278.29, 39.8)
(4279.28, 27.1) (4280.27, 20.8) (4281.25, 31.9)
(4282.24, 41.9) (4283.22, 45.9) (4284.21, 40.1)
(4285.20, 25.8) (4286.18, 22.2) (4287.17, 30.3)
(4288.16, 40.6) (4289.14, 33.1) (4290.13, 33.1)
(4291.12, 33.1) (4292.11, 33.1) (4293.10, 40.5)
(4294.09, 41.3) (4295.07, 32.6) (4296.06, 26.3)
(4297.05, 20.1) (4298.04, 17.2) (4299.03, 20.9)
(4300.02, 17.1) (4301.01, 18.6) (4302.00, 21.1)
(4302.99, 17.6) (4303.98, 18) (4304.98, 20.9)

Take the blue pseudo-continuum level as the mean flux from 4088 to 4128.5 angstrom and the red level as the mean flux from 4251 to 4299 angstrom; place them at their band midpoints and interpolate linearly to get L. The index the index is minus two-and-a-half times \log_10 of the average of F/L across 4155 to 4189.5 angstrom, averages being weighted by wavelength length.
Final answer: 0.26 mag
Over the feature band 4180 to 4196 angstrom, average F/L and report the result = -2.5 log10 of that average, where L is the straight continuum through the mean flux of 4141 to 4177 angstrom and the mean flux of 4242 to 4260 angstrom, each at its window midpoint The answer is 0.09 mag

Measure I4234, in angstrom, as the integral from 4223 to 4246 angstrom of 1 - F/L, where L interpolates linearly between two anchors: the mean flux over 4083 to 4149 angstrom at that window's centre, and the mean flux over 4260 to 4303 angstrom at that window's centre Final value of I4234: -4.5 angstrom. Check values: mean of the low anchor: 29.9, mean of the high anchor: 30.3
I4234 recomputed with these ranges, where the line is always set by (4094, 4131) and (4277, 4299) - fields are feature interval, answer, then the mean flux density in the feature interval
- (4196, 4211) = 1.4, 28.2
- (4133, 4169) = 6.3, 25.1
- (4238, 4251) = -0.9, 33.8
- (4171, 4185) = 2.5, 25.2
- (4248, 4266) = -0.8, 33.2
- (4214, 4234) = -2.6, 35.4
